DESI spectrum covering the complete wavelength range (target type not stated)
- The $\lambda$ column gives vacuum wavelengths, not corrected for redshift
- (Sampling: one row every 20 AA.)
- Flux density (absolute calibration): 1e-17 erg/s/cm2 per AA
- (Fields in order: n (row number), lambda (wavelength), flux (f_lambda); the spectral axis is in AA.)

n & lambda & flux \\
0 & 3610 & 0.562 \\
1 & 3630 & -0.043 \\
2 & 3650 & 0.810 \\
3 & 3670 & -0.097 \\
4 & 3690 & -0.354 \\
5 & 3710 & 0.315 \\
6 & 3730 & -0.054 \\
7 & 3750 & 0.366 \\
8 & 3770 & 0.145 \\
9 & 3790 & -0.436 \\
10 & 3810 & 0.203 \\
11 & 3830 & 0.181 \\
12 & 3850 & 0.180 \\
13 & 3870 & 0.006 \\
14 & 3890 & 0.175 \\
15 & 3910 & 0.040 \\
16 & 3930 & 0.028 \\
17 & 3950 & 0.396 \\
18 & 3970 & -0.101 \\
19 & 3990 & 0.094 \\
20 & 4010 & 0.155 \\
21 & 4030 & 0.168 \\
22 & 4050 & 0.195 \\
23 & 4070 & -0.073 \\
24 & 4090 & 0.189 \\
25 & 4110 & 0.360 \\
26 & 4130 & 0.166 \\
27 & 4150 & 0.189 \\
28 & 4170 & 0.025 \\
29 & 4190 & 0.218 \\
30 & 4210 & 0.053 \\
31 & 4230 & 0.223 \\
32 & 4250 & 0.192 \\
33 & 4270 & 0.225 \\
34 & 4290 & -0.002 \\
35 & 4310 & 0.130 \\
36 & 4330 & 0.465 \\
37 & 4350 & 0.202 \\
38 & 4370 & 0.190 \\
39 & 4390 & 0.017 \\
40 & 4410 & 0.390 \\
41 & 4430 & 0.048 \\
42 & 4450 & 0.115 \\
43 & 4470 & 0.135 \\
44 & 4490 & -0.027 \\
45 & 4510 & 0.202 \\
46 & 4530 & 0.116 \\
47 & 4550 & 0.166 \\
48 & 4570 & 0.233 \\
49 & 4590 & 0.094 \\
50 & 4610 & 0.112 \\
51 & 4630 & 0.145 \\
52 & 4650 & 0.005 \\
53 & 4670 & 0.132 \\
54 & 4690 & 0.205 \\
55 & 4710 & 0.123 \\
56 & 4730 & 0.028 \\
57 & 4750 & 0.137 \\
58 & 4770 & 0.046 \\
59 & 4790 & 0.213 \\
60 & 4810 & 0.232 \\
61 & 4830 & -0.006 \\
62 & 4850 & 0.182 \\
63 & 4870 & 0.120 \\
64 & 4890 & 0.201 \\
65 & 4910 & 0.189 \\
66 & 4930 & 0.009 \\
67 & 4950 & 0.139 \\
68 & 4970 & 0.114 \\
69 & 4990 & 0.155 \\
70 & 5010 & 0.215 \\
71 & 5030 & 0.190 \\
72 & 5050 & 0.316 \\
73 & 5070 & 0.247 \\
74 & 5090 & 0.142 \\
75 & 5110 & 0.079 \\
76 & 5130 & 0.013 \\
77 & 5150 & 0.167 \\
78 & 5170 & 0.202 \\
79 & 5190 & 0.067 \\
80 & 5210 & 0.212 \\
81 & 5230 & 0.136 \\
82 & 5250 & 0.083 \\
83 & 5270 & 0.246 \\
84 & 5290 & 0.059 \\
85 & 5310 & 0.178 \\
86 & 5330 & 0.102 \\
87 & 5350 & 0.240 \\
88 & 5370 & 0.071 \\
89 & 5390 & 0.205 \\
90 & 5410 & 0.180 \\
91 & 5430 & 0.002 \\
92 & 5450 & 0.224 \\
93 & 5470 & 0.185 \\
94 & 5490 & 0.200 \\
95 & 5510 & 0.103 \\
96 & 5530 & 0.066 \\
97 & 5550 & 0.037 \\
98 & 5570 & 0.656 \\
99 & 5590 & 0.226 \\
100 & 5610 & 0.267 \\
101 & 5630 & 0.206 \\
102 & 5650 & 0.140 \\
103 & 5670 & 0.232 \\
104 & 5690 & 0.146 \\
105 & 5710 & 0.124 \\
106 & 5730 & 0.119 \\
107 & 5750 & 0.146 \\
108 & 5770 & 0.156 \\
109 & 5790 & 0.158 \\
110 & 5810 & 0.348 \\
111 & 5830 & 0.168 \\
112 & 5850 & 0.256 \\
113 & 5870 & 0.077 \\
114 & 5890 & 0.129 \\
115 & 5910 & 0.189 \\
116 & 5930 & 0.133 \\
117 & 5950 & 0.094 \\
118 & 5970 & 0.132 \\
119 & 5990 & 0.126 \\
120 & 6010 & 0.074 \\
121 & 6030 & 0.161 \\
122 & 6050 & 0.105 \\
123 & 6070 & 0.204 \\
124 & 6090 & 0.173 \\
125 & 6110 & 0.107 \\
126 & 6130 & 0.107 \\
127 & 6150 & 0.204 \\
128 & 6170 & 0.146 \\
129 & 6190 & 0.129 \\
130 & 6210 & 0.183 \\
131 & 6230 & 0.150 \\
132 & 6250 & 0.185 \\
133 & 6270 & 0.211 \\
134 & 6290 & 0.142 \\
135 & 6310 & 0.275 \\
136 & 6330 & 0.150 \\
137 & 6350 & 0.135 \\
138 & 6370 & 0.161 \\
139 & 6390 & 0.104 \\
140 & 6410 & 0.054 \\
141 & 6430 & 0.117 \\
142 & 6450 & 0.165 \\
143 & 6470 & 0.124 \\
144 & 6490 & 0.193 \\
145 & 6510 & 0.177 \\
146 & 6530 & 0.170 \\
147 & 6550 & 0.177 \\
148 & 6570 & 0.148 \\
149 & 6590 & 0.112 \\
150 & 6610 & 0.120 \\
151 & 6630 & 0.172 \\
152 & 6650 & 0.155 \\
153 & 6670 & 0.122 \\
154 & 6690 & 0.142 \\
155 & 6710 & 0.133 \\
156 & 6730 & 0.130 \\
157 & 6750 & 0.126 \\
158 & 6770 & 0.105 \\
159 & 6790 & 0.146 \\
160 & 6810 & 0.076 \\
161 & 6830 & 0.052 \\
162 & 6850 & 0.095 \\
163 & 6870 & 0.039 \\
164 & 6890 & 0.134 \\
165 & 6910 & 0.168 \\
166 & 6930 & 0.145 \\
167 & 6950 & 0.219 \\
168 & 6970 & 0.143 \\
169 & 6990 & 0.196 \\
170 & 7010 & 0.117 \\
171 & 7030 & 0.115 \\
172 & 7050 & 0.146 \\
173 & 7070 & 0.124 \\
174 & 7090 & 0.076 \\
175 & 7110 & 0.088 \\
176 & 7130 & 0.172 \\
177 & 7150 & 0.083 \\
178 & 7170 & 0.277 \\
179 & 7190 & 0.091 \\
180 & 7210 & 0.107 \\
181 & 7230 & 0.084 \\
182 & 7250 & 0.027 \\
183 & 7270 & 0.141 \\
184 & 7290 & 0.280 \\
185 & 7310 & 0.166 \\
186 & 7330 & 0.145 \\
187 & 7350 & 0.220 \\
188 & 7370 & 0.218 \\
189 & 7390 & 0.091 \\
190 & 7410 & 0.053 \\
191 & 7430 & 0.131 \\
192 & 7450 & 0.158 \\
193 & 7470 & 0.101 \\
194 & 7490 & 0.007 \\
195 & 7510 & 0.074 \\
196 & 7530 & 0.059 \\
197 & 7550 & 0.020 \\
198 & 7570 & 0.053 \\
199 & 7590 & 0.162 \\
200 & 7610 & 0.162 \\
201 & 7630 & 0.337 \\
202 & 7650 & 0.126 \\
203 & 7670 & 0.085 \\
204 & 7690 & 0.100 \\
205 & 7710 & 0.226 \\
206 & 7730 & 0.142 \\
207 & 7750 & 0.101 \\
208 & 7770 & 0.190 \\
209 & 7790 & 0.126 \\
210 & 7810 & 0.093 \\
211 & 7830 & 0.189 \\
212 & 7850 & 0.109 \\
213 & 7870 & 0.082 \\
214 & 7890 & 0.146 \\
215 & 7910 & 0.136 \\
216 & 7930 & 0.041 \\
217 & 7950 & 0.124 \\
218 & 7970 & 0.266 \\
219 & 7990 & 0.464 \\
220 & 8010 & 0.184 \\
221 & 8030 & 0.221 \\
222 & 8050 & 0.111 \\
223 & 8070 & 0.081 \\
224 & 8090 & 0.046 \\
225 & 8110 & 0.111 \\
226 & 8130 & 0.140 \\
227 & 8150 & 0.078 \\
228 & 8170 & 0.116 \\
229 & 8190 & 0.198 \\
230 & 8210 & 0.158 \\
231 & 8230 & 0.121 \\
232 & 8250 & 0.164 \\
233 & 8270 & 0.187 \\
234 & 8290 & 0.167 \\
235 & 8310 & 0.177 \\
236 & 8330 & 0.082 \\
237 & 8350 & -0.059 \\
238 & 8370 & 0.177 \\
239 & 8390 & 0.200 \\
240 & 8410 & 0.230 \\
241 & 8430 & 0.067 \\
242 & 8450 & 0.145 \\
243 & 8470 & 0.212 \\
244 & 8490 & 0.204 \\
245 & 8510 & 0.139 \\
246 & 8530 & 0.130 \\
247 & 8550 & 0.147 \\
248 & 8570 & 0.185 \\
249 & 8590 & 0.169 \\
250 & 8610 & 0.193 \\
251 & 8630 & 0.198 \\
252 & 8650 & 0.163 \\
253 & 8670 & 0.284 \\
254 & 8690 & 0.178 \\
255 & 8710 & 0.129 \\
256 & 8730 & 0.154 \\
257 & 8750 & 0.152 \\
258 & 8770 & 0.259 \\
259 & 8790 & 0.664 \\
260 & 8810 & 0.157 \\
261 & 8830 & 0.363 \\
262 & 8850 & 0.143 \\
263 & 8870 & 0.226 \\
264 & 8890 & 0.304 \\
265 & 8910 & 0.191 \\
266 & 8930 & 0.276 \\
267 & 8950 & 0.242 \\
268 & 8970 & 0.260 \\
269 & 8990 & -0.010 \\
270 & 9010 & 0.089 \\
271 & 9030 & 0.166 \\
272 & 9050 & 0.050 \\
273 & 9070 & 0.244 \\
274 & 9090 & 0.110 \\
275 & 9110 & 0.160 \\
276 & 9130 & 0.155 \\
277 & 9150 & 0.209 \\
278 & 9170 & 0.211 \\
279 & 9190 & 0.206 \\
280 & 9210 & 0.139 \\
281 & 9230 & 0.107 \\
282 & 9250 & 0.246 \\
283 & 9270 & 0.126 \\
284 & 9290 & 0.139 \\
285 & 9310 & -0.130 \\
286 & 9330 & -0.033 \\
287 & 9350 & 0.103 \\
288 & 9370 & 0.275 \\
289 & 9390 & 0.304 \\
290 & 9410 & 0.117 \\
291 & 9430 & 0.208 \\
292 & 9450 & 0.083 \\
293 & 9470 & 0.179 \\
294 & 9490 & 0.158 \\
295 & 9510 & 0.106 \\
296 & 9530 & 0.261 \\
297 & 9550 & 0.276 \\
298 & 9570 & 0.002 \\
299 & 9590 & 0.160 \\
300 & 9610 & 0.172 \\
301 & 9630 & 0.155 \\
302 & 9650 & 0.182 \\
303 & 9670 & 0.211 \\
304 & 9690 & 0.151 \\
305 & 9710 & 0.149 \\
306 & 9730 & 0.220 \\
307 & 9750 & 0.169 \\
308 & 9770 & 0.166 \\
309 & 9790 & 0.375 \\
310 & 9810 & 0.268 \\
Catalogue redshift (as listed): 1.14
